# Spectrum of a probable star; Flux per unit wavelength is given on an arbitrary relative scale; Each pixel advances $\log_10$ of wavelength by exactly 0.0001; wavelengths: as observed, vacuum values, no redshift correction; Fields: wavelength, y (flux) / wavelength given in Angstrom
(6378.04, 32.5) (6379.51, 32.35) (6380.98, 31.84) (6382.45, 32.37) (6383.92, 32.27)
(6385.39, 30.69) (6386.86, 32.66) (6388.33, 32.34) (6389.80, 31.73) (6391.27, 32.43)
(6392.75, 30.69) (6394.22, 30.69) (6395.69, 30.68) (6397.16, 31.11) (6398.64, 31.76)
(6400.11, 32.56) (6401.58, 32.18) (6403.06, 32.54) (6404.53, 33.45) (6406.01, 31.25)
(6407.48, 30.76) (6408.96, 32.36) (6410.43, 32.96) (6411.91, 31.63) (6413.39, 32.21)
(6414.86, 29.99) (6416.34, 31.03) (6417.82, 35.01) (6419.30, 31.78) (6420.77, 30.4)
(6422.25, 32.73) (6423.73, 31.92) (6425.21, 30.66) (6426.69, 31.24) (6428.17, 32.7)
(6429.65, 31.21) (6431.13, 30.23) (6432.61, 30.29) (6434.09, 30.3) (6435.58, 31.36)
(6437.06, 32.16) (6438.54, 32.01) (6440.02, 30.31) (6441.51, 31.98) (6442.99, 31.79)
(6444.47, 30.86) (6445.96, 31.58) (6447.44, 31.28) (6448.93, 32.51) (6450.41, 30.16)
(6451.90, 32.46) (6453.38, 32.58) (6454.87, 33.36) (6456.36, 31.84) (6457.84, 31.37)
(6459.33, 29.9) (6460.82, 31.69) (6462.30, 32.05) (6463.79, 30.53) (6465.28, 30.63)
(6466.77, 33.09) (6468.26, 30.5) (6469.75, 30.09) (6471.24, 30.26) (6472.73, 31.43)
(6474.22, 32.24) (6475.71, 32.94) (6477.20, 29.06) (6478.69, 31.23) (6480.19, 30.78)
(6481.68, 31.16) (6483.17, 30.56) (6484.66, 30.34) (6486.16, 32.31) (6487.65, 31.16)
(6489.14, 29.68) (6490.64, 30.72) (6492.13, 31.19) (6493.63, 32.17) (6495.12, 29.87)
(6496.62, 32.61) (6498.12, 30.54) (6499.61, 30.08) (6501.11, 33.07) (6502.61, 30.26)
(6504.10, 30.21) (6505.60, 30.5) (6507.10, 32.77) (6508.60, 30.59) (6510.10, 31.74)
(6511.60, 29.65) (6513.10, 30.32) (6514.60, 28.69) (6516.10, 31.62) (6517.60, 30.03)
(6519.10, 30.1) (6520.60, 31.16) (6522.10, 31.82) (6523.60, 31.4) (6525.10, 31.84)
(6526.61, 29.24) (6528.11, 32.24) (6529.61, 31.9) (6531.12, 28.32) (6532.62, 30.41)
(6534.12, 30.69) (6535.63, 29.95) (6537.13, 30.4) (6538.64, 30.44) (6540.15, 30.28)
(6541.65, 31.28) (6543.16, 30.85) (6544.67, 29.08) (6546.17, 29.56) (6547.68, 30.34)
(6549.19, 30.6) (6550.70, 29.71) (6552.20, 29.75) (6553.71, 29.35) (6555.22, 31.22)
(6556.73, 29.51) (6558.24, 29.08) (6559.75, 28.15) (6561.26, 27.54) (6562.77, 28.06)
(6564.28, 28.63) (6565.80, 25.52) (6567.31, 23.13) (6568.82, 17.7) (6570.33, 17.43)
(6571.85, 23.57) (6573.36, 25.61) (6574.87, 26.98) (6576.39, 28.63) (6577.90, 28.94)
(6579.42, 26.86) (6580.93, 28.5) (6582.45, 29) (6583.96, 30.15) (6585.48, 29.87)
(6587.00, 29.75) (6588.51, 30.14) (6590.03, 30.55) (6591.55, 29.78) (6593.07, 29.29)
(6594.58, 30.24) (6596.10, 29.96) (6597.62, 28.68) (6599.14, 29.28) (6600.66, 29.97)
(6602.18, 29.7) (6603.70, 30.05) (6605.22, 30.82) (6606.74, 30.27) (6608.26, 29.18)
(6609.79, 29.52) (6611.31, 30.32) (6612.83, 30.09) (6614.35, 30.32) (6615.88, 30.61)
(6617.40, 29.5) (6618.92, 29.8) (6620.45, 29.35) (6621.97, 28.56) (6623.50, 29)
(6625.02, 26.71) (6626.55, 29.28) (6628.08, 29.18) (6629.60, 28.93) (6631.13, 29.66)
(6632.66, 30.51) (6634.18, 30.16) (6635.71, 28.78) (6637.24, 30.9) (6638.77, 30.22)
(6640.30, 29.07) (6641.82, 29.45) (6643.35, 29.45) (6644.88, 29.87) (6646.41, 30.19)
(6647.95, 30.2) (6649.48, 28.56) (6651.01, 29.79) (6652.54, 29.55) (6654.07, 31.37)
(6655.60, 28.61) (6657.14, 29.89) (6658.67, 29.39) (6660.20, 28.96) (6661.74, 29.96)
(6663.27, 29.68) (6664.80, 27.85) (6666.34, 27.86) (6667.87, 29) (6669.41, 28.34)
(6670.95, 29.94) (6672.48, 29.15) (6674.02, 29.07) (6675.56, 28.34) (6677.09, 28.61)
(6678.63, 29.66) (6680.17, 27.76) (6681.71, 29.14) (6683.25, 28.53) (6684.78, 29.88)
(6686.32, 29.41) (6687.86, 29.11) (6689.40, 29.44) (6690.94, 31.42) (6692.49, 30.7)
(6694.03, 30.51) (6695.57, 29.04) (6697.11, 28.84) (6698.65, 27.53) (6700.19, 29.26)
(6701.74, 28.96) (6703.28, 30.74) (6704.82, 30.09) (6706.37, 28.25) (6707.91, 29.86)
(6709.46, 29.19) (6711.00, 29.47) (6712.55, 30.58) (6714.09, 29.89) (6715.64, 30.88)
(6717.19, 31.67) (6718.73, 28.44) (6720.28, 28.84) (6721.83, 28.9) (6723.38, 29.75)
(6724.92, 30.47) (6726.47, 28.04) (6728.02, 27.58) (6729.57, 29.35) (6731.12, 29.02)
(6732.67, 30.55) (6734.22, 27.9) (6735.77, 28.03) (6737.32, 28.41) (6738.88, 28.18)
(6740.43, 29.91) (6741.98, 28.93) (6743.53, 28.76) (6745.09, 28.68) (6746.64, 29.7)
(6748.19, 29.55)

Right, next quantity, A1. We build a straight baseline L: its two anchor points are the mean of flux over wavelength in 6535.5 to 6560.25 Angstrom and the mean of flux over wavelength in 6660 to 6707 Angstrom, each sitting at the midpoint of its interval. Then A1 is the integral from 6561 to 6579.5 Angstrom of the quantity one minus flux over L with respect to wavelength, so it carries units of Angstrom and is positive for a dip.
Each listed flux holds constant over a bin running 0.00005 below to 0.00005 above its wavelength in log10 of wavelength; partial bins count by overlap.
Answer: 2.9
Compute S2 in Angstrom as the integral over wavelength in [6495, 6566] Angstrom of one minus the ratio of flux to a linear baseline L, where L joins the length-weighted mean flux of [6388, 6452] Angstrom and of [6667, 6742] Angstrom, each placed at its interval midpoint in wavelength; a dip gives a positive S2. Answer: 1.0 Angstrom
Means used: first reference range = 31.6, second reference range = 29.3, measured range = 30.3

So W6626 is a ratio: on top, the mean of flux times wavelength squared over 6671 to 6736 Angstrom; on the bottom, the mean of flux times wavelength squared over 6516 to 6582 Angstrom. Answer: 1.1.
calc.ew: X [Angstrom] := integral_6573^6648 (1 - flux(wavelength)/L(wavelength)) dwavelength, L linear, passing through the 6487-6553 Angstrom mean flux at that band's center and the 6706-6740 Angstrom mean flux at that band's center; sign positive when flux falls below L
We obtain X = 1.4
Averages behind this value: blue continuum 30.7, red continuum 29.3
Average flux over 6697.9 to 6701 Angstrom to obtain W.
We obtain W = 28.4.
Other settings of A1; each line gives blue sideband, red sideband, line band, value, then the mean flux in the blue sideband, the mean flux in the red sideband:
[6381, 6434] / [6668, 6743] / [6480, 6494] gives 0.0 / 31.7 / 29.3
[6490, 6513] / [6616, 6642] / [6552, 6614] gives 3.4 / 31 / 29.4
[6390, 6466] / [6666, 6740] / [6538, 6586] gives 3.9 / 31.6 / 29.3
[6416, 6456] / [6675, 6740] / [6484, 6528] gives 0.2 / 31.6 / 29.3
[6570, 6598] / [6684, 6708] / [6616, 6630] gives -0.1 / 28.3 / 29.6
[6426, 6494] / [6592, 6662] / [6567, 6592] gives 2.7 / 31.3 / 29.6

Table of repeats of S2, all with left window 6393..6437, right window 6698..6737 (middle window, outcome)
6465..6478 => 0.0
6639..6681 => 0.7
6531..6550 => 0.3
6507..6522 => 0.1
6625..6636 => 0.2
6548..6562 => 0.5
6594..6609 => 0.2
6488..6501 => 0.0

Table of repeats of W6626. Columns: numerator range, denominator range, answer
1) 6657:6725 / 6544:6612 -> 1.07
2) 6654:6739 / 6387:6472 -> 1.01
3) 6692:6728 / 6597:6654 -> 1.02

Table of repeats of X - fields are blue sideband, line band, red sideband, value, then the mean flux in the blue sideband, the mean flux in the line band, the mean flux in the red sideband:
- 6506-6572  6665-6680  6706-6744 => 0.2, 29.3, 28.8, 29.3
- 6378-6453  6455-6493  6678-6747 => 0.1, 31.7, 31.1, 29.3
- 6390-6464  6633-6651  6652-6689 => -0.2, 31.6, 29.7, 29.1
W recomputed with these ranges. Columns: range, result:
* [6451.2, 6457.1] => 32.6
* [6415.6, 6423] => 32.2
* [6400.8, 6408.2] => 32.1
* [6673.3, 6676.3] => 28.7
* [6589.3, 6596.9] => 30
